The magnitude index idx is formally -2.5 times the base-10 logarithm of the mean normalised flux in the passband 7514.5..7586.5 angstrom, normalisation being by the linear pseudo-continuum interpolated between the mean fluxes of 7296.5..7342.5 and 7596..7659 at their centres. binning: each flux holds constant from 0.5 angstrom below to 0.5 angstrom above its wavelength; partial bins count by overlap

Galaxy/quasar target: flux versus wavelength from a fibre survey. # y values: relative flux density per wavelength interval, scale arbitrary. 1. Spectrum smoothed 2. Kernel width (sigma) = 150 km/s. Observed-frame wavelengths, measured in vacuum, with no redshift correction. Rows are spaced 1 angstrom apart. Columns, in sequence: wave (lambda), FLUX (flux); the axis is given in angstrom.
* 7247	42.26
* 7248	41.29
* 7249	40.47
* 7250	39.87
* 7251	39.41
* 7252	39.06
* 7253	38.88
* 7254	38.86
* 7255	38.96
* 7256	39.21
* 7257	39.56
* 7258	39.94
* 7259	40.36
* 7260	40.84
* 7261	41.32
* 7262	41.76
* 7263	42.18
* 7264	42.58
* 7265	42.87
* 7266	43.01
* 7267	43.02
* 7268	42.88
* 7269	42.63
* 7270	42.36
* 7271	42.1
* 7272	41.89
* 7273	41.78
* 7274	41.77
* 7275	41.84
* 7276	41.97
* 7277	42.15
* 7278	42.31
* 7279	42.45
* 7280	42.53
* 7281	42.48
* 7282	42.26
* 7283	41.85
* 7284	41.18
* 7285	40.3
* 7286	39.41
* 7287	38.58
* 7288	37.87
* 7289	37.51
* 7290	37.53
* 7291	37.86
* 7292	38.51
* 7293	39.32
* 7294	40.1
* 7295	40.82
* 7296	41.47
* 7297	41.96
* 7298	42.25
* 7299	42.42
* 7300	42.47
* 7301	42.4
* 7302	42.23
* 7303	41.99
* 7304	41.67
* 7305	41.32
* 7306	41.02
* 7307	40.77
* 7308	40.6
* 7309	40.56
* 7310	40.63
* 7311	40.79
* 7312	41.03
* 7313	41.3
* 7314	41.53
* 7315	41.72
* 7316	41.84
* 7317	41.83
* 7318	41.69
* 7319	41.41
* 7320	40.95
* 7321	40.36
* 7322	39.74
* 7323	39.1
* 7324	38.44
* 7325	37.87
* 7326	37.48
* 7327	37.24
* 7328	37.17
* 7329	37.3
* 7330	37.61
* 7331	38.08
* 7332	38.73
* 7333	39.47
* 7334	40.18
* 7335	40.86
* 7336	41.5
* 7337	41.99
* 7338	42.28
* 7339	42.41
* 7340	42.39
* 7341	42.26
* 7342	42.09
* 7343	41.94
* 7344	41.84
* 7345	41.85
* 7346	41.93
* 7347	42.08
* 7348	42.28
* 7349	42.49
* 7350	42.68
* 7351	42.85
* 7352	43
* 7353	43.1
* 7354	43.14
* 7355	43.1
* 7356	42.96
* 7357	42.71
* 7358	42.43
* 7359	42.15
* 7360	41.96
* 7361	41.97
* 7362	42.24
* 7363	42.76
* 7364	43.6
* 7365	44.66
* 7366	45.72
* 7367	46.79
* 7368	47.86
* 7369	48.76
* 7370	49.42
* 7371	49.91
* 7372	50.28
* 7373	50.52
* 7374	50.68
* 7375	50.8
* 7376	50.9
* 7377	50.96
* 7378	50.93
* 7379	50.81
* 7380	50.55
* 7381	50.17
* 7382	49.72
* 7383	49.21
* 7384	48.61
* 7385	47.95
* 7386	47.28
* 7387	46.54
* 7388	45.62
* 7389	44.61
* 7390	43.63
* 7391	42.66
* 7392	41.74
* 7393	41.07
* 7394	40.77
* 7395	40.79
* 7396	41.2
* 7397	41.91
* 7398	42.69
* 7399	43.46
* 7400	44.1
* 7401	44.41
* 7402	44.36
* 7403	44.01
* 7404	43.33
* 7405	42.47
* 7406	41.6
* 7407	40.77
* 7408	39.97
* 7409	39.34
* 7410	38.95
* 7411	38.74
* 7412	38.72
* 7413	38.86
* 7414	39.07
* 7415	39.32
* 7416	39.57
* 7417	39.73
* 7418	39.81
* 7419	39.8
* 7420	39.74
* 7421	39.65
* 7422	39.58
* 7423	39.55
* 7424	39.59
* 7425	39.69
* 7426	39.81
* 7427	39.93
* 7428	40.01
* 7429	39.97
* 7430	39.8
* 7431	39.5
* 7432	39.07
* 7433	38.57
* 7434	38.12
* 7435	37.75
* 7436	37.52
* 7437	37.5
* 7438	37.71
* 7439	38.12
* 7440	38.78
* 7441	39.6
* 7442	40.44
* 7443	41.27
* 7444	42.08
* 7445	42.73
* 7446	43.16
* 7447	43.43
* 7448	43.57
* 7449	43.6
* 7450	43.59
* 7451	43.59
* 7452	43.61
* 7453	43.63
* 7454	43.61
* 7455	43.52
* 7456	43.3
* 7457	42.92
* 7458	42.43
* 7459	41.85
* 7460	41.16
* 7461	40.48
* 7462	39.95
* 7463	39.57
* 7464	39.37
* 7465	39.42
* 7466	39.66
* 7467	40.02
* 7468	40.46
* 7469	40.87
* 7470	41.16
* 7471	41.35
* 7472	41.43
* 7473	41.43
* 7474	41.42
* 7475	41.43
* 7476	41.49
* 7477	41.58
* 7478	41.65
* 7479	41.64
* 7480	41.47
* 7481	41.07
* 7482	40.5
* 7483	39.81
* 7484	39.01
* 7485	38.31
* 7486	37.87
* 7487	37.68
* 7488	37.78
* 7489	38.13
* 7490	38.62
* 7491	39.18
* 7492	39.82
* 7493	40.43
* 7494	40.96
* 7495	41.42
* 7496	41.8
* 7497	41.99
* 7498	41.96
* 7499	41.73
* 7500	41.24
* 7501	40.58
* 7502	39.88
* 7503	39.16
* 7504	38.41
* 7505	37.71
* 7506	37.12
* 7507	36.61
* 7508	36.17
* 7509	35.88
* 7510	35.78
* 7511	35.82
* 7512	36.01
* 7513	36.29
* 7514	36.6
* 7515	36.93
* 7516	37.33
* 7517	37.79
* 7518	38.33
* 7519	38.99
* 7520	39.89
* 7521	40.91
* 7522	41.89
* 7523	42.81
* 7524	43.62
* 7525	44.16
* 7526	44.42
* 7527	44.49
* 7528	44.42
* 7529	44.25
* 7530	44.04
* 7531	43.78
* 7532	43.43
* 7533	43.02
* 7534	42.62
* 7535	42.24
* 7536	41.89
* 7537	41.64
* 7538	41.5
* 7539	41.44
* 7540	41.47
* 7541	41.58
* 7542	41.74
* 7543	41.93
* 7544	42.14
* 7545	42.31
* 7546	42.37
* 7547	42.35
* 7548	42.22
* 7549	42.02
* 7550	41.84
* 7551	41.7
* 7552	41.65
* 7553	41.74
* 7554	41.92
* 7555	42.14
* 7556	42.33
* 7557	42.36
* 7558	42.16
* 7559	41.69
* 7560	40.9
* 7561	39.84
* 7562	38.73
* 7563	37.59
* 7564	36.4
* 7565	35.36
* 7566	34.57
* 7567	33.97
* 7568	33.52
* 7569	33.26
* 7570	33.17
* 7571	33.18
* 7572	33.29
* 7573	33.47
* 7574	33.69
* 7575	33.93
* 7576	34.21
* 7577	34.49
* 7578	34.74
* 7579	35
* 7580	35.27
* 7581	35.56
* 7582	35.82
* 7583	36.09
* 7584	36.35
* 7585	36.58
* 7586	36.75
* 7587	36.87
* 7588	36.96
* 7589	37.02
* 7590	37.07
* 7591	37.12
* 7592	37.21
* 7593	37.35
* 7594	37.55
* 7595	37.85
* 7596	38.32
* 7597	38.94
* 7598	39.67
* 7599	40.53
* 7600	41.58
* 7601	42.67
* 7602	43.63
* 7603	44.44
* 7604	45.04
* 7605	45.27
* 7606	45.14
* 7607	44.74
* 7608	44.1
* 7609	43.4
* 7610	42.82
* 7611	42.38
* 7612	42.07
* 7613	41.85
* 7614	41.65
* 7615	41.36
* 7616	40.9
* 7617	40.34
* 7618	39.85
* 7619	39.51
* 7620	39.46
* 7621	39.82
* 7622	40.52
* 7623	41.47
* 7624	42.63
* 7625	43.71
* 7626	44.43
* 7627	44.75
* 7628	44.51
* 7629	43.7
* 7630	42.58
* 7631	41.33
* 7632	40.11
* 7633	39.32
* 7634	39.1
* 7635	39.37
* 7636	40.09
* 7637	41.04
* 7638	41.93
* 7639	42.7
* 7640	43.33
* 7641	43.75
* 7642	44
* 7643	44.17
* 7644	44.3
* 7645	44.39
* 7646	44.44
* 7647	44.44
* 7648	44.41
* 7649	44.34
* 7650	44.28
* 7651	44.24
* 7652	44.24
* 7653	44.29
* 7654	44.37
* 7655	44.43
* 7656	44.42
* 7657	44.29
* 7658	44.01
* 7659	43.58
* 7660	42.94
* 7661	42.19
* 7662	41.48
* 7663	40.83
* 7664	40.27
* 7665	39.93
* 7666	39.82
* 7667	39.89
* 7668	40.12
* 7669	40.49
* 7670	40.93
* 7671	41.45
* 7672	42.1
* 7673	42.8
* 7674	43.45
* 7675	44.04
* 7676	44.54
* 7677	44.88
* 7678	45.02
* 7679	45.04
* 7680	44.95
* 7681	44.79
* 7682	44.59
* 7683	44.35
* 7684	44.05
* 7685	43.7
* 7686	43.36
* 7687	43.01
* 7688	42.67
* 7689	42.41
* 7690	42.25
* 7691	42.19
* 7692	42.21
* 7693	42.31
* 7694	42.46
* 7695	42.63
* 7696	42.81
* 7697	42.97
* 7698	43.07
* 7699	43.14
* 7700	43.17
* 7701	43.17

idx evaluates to 0.071 mag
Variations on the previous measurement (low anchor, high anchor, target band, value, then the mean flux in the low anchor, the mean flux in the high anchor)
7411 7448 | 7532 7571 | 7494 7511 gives 0.024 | 39.7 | 40.2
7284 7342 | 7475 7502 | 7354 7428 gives -0.090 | 40.3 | 40.3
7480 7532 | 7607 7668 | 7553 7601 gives 0.112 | 39.8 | 42.4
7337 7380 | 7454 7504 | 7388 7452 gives 0.049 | 44.9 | 40.6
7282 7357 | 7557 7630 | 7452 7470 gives -0.039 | 40.8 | 39.1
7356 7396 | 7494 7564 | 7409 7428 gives 0.137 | 46.3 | 40.8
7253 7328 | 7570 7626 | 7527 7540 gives -0.089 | 40.9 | 39.1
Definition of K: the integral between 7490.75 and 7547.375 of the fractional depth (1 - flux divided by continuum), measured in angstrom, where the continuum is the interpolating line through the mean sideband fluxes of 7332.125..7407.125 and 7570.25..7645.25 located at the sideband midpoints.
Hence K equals 1.39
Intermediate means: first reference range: 44.5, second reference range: 40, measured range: 40.6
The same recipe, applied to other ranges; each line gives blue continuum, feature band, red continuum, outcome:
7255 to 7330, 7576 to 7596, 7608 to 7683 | 2.8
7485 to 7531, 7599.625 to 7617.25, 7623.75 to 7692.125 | -0.5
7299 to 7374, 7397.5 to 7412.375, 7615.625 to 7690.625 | 0.1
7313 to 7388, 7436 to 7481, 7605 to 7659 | 2.0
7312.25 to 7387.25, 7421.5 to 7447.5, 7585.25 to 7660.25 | 2.0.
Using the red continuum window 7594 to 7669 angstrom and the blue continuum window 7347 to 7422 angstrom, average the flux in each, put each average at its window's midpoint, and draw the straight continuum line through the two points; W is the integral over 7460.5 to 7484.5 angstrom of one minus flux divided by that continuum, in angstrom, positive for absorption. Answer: 1.5 angstrom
